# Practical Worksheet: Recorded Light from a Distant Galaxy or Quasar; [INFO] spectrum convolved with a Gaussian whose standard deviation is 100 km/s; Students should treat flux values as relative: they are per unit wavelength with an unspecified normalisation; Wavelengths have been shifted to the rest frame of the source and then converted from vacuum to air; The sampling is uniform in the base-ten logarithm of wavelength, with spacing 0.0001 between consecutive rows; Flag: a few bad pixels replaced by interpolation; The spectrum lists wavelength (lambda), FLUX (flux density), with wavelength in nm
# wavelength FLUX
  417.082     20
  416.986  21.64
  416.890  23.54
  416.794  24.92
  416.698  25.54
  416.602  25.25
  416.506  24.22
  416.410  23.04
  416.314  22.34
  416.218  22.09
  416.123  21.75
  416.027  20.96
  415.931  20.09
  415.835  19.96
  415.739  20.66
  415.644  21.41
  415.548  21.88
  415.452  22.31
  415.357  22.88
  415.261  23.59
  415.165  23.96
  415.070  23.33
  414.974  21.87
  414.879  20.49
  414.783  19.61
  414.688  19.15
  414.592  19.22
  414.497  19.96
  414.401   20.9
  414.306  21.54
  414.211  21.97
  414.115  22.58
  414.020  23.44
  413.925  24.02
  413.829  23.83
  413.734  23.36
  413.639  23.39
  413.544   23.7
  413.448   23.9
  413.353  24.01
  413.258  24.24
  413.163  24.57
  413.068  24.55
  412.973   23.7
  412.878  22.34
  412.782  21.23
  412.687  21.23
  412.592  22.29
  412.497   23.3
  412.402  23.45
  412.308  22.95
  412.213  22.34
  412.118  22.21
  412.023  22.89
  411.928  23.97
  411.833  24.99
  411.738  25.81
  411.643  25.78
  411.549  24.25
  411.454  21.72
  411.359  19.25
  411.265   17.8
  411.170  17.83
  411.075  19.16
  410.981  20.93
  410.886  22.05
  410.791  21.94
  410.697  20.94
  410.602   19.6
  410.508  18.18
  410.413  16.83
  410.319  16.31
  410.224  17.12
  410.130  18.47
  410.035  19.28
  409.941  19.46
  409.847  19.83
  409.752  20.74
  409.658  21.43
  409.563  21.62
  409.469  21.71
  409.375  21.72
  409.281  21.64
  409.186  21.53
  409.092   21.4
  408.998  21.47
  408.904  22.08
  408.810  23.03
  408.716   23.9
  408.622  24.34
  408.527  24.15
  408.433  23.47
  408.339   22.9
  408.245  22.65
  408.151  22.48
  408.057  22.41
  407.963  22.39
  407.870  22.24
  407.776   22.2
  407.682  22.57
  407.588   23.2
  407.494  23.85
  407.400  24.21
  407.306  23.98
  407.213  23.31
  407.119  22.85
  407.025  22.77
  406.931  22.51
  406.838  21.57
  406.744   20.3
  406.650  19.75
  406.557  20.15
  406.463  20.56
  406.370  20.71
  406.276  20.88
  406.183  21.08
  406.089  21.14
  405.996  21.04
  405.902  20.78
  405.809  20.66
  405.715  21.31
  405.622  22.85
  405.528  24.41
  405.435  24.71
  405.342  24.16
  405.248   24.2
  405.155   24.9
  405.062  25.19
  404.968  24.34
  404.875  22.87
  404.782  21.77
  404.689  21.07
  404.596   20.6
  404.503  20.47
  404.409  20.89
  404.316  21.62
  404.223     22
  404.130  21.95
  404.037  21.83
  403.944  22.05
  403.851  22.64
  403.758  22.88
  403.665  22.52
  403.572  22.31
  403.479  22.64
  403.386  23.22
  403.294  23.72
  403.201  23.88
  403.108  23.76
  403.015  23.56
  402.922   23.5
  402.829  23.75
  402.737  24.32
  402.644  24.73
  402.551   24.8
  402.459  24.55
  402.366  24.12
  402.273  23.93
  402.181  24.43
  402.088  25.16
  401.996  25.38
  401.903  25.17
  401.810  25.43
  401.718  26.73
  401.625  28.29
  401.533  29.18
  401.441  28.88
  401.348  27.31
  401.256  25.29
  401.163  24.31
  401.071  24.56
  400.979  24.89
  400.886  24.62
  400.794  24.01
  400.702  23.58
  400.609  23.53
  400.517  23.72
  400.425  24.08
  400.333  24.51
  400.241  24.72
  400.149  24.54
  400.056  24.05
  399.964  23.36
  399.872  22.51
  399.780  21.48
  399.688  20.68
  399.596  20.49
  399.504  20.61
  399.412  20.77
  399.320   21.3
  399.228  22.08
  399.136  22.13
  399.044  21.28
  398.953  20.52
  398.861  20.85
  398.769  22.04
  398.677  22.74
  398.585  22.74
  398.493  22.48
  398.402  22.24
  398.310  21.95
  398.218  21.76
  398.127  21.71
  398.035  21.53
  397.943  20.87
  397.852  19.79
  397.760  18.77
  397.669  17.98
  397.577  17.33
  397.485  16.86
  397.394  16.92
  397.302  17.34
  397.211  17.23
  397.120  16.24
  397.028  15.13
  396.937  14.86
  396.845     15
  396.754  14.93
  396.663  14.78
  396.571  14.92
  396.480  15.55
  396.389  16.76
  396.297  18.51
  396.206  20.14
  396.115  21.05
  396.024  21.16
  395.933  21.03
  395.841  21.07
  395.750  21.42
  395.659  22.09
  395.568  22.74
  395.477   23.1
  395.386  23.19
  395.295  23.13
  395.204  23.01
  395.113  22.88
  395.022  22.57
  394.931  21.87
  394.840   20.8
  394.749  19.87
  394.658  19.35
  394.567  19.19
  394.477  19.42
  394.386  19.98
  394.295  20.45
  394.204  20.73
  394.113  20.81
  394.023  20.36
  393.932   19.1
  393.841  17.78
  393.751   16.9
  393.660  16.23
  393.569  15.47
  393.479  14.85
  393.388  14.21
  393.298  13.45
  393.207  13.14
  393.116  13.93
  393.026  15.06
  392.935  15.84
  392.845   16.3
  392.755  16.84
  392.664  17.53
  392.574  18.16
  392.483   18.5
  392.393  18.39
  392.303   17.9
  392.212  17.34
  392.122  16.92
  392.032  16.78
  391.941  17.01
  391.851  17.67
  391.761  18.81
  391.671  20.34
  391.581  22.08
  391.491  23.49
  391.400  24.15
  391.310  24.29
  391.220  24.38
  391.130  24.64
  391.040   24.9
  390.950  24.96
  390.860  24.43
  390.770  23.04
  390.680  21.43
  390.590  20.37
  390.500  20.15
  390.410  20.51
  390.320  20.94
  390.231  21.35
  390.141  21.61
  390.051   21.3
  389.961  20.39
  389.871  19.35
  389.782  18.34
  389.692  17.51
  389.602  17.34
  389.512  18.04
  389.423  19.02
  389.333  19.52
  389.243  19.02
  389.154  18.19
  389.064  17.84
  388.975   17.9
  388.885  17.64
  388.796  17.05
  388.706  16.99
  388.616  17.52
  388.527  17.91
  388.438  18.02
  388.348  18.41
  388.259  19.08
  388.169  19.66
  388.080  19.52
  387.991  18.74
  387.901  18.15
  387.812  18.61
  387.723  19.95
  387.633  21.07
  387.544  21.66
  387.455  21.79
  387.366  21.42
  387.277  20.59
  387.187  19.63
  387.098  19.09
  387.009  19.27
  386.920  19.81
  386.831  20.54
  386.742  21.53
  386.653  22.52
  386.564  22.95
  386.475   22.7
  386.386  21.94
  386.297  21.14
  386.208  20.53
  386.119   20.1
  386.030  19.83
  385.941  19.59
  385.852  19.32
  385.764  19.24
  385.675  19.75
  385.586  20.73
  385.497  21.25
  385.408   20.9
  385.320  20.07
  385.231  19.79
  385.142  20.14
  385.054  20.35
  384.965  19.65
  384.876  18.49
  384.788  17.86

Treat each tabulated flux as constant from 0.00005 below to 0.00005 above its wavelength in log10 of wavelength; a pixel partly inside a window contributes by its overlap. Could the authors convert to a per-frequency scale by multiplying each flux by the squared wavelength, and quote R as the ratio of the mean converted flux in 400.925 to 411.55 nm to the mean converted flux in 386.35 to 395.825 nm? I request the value 1.23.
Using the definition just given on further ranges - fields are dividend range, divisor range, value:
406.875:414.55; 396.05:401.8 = 1.10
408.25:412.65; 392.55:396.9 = 1.24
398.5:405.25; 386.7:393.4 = 1.29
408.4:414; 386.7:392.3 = 1.22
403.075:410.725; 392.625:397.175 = 1.26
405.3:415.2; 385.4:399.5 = 1.22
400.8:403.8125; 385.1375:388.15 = 1.31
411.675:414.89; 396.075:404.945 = 1.10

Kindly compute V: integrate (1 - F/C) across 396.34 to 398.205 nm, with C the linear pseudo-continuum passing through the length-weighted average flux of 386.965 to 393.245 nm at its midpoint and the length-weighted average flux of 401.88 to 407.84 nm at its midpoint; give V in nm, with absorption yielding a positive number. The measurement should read 0.332 nm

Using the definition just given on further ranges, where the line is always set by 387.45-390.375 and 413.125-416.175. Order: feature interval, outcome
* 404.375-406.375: -0.12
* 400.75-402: -0.33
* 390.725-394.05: 0.11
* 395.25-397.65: 0.17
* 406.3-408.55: -0.11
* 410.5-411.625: 0.06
